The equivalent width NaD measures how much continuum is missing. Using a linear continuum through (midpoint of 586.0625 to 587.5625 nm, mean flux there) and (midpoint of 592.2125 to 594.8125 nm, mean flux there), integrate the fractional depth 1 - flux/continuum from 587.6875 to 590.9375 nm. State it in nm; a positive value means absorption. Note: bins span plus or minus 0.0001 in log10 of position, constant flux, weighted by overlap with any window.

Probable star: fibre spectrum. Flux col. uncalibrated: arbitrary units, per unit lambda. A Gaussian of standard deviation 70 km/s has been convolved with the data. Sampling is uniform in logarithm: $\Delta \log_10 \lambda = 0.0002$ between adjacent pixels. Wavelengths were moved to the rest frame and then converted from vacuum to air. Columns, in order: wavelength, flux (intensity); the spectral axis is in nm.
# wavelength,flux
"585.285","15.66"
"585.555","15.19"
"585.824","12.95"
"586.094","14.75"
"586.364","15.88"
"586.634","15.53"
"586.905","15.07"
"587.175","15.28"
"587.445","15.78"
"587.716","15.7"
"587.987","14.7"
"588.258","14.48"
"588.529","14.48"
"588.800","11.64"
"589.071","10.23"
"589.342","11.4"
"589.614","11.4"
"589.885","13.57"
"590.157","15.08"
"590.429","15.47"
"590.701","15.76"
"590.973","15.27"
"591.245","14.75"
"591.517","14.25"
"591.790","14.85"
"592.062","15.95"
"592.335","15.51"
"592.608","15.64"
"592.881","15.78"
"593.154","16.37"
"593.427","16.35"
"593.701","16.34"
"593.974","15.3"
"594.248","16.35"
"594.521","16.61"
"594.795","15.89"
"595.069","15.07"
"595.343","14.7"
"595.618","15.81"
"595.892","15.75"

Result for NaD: 0.42 nm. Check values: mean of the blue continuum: 15.4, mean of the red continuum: 16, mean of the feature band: 13.6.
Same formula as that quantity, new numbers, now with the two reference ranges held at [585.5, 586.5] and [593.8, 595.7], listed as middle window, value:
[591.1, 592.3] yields 0.03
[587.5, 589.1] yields 0.11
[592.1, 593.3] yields -0.03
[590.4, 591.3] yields -0.01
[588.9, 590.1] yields 0.25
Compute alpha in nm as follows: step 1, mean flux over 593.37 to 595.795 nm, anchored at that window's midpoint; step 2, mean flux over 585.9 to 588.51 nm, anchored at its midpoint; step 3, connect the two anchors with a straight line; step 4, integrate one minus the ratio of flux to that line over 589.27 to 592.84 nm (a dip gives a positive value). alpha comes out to 0.20 nm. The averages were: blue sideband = 15.1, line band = 14.6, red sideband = 15.8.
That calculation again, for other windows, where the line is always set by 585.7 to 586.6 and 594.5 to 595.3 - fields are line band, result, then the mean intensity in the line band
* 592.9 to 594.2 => -0.05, 16.1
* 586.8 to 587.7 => -0.04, 15.4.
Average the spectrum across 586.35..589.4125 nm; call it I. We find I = 14.2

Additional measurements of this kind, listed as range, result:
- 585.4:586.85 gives 14.9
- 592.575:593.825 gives 16.1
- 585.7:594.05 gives 14.7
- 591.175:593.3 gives 15.4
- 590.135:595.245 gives 15.6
